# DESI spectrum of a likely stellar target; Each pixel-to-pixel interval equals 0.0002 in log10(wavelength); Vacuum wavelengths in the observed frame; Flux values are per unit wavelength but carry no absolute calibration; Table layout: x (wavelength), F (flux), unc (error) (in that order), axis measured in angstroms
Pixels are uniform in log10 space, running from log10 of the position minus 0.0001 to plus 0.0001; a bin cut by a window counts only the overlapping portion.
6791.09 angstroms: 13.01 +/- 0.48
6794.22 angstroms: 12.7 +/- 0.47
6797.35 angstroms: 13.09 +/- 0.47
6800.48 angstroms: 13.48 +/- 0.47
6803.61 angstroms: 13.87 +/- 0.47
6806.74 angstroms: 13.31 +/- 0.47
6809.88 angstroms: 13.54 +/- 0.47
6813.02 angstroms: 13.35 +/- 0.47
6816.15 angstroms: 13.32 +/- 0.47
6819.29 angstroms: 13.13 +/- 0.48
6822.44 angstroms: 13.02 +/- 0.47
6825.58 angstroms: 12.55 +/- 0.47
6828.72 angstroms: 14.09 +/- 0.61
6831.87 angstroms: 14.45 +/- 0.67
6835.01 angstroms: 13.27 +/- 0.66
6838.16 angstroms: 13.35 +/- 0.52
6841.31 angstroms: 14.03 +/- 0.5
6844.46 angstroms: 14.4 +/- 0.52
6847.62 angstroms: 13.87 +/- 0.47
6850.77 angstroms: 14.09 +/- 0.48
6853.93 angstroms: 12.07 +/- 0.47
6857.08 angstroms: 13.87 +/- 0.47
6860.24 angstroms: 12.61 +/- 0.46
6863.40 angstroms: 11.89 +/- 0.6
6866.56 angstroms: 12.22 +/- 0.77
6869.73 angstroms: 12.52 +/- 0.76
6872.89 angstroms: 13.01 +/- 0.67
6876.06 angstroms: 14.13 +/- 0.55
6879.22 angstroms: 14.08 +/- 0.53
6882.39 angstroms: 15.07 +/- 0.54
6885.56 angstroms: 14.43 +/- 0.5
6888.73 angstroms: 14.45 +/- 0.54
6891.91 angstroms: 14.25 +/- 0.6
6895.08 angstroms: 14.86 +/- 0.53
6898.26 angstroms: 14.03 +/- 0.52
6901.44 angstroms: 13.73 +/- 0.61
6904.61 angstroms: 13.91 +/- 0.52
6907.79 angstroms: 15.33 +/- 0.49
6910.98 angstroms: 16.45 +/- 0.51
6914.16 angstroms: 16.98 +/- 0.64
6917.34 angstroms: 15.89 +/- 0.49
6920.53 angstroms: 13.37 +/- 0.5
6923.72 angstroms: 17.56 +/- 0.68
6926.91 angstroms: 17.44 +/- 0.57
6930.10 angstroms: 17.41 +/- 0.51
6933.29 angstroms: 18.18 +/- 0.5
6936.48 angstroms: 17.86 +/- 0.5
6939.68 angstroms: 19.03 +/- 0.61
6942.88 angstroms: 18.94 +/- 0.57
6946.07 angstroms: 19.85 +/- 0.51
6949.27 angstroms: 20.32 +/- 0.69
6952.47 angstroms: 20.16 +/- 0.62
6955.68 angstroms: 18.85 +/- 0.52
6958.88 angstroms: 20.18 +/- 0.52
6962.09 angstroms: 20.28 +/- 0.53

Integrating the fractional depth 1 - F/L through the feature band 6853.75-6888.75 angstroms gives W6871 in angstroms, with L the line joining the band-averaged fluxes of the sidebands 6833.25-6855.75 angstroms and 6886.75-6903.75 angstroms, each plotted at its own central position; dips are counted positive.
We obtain 1.46 angstroms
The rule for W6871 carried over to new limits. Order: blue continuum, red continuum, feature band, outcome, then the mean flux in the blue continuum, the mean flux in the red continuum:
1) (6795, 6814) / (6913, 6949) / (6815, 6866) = 4.31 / 13.4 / 17.6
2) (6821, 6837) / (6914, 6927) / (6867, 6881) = 1.31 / 13.5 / 16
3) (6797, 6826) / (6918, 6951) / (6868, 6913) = 5.44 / 13.3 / 17.9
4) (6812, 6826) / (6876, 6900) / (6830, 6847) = -0.53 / 13.1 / 14.4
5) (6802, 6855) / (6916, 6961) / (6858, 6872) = 2.48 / 13.5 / 18.3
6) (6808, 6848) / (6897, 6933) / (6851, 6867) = 1.84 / 13.6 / 15.8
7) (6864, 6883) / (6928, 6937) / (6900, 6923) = 1.45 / 13.3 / 17.8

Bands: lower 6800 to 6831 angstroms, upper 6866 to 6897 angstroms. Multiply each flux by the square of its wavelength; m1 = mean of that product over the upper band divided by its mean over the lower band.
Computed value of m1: 1.06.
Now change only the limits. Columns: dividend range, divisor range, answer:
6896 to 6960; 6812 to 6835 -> 1.33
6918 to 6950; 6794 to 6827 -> 1.40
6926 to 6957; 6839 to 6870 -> 1.47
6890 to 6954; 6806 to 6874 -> 1.29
